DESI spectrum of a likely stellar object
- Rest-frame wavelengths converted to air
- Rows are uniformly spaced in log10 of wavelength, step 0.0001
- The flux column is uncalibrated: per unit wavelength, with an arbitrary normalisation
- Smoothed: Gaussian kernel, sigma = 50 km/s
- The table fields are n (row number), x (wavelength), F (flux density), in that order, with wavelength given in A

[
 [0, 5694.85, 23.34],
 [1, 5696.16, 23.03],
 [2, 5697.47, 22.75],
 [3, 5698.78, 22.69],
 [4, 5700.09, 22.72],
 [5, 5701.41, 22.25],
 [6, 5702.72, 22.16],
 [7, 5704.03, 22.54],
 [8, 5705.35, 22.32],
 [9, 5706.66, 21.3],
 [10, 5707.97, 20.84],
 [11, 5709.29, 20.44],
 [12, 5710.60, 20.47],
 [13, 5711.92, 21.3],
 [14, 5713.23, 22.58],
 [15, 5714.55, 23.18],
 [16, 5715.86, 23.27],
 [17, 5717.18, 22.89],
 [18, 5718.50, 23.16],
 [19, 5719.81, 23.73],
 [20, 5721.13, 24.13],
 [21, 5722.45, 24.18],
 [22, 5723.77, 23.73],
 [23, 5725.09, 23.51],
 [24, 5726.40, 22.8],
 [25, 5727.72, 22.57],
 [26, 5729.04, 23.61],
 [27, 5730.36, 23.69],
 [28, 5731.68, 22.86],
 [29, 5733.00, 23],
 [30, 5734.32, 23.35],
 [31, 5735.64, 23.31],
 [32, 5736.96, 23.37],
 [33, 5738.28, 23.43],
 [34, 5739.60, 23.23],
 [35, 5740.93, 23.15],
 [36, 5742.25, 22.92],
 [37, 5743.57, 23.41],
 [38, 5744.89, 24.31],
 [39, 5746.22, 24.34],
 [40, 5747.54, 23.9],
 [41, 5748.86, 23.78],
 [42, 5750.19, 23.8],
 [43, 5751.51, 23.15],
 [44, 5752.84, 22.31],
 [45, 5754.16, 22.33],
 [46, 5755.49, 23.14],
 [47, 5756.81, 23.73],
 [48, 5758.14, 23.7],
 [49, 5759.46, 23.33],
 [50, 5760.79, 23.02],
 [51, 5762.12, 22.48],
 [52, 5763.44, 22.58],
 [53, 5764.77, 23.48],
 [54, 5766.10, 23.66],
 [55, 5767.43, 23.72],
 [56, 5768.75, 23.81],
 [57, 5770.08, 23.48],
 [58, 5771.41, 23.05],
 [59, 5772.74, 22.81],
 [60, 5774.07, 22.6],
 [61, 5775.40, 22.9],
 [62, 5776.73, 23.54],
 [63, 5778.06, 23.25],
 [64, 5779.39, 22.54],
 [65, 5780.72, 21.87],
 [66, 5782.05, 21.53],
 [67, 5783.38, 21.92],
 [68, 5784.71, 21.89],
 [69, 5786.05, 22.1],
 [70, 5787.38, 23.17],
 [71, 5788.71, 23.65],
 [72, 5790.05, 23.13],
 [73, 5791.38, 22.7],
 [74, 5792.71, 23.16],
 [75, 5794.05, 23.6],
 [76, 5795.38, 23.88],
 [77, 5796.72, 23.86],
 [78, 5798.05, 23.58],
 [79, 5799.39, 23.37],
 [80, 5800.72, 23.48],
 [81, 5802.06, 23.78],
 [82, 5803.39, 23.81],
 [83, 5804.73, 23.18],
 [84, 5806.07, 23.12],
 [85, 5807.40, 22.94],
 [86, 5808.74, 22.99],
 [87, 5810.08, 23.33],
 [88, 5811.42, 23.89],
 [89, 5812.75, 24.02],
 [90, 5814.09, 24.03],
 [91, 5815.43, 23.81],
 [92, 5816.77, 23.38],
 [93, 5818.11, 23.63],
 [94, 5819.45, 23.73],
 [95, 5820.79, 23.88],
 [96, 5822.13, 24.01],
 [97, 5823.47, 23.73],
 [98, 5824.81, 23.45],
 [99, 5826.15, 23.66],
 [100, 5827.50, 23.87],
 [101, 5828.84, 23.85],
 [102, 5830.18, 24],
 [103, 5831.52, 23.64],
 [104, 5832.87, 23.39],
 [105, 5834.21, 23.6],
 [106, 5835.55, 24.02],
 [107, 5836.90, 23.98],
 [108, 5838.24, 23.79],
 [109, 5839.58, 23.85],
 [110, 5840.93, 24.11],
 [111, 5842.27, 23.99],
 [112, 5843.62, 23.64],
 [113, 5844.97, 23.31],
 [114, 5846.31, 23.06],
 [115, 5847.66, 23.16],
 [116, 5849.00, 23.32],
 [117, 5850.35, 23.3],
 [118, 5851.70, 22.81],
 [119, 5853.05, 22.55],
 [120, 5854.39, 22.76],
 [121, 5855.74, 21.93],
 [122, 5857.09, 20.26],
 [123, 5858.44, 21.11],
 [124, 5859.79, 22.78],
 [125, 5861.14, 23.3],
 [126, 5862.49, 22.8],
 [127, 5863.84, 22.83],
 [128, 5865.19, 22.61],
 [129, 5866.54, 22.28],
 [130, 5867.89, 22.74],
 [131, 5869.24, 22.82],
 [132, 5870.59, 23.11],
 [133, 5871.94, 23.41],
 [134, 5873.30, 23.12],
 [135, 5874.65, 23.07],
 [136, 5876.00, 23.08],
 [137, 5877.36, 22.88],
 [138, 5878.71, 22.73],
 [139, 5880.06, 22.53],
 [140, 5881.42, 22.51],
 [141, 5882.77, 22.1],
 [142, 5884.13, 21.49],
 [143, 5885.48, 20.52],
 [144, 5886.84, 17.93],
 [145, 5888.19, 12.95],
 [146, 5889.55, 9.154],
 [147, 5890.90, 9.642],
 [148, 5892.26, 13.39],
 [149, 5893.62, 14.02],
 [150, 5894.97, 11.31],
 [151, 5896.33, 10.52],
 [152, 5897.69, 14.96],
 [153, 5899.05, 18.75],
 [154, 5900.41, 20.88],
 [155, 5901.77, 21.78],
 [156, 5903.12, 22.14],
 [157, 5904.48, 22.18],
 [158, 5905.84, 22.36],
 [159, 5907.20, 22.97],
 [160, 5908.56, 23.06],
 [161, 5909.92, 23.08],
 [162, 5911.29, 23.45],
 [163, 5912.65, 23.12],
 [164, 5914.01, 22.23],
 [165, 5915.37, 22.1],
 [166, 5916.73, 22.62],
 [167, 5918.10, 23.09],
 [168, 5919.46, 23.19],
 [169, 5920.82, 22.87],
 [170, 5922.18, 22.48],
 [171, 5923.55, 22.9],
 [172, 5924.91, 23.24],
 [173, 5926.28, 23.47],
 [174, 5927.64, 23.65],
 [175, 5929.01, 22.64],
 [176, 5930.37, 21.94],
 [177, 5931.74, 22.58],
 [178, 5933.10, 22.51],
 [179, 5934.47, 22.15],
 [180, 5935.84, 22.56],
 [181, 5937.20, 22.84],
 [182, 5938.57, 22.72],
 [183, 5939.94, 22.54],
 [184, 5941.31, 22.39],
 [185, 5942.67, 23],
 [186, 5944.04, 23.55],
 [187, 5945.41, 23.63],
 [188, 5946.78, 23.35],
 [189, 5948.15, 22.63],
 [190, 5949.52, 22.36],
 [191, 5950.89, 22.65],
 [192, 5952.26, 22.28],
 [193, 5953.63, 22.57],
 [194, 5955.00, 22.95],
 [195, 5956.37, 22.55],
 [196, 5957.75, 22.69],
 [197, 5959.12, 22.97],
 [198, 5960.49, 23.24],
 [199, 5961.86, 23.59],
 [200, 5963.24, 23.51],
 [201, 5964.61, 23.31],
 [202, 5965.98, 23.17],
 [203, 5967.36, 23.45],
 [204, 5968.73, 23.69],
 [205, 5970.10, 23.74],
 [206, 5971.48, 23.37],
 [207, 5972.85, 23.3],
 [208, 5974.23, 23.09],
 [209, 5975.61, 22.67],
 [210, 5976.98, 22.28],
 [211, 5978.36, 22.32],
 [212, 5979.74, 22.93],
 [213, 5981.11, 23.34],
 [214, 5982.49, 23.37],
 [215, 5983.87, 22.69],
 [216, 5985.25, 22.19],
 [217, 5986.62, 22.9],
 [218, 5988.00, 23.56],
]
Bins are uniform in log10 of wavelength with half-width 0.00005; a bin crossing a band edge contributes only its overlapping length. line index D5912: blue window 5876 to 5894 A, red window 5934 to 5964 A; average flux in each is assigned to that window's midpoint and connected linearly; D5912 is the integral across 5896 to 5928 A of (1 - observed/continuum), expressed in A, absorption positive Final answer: -2.7 A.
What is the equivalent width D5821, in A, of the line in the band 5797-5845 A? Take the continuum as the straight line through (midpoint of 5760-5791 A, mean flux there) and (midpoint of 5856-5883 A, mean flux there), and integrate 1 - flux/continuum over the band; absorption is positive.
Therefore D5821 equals -2.0 A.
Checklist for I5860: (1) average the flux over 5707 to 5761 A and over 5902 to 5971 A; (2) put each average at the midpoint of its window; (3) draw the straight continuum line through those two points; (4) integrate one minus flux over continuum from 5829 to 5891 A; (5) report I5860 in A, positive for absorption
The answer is 2.2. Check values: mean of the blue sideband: 23.1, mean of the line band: 22.1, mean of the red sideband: 22.9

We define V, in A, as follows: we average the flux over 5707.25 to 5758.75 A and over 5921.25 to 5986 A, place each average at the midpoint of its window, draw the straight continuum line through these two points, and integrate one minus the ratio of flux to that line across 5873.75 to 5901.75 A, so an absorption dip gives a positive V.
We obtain 6.23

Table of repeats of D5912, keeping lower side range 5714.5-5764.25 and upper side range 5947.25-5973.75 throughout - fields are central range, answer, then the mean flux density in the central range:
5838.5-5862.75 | 0.3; 22.9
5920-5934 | 0.2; 22.8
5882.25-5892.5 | 3.2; 15.9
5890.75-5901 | 3.9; 14.4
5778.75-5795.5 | 0.4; 22.7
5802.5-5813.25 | -0.1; 23.4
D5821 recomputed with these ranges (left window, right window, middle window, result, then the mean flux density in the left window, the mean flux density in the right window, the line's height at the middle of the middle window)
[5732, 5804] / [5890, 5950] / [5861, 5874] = -0.61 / 23.2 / 21.2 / 21.9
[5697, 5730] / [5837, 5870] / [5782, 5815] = -0.65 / 22.6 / 22.9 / 22.8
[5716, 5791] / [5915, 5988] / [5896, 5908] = 1.60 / 23.2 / 22.9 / 23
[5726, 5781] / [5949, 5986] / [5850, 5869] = 0.56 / 23.2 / 23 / 23.1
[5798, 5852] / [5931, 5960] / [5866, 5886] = 0.57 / 23.6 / 22.7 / 23.2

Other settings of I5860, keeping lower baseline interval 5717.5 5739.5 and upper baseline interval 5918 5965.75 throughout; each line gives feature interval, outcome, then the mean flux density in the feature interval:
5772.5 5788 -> 0.5 A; 22.5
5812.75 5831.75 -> -0.5 A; 23.8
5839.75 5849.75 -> -0.2 A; 23.5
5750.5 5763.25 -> 0.2 A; 23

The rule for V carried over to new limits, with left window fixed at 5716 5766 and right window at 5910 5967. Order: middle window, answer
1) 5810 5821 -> -0.3 A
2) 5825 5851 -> -0.6 A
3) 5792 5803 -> -0.2 A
